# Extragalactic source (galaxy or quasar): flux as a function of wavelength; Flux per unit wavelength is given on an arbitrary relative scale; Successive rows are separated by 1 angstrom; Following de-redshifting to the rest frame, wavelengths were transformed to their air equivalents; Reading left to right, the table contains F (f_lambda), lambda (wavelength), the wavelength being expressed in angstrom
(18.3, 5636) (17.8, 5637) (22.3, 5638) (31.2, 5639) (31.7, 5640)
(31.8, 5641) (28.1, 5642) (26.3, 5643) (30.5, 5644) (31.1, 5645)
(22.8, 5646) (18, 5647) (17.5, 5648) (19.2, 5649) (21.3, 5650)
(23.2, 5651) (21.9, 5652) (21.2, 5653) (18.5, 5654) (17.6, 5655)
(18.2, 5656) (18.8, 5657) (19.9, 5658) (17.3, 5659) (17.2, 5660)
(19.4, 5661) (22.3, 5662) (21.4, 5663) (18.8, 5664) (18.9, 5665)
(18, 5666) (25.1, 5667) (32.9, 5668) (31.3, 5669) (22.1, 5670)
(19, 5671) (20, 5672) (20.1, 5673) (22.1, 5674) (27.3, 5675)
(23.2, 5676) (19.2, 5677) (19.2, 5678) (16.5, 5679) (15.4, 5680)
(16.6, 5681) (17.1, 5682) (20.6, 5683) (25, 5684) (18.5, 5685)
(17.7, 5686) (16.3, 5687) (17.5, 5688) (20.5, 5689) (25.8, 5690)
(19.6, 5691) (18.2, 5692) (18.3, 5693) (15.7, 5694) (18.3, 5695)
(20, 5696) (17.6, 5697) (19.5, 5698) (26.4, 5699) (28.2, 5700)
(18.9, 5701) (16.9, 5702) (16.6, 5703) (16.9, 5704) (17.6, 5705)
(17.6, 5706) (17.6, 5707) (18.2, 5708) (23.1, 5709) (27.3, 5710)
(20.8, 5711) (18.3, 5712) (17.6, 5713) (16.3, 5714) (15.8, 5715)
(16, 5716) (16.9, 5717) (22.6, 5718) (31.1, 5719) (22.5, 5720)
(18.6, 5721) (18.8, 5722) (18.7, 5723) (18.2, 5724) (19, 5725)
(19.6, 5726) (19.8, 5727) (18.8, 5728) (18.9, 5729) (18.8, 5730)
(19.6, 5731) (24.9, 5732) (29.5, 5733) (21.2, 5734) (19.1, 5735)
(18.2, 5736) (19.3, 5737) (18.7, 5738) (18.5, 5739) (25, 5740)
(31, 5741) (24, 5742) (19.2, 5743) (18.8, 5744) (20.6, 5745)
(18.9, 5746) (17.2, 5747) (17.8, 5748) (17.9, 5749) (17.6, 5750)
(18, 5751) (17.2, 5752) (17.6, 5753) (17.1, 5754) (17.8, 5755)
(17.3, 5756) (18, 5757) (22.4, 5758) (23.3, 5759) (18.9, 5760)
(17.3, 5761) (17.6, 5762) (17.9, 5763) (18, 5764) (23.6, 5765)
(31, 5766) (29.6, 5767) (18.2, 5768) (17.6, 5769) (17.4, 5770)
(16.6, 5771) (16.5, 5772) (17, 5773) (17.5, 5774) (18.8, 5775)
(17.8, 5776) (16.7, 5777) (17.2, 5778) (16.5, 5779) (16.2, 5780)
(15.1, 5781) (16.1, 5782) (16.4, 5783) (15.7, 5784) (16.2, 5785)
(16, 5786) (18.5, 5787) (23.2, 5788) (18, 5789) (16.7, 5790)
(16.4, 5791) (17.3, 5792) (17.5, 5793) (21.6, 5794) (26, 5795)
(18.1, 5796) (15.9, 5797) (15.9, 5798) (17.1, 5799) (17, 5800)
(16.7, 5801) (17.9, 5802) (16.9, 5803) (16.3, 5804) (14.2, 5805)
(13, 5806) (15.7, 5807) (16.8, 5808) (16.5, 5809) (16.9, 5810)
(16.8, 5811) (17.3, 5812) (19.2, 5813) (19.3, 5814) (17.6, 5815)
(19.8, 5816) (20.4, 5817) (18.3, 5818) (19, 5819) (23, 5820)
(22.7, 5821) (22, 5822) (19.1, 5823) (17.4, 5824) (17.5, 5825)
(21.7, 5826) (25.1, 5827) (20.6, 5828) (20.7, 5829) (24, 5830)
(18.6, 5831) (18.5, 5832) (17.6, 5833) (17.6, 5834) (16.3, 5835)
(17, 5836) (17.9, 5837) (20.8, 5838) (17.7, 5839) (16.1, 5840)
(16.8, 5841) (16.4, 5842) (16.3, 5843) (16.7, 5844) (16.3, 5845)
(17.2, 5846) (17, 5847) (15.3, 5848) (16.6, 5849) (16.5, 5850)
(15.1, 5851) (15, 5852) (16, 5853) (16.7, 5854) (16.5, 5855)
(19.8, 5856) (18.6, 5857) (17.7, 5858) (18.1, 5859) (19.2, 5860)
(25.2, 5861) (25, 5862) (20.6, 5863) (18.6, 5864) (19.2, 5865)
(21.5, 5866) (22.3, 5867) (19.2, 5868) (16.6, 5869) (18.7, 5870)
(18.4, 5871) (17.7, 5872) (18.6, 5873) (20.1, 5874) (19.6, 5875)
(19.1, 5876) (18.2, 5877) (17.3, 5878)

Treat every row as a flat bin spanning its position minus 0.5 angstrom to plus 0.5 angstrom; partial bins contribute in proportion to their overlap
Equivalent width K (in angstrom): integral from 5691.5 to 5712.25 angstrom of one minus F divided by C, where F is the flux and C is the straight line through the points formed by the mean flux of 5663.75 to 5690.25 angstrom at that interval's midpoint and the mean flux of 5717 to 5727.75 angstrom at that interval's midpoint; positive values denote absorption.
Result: 1.12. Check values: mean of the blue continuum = 20.9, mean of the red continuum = 20.7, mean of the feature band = 19.6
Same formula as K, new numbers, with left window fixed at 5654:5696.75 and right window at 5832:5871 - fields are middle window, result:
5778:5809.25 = 2.7 angstrom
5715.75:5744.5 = -2.1 angstrom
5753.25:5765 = 0.2 angstrom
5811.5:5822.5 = -0.8 angstrom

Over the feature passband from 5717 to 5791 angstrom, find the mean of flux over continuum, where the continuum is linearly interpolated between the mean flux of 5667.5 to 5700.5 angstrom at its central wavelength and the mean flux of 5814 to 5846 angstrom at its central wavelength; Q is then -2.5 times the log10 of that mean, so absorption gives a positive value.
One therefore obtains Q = 0.03 mag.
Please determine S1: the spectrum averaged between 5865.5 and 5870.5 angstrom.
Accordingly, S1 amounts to 19.7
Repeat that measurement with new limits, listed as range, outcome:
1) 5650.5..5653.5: 22.1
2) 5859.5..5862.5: 23.1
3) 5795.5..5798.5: 16.6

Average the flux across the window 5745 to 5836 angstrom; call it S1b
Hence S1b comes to 18.5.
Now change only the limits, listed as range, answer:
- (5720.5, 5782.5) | 19.4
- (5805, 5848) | 18.4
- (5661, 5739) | 20.2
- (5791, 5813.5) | 17.3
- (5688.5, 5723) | 19.8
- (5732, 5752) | 20.6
